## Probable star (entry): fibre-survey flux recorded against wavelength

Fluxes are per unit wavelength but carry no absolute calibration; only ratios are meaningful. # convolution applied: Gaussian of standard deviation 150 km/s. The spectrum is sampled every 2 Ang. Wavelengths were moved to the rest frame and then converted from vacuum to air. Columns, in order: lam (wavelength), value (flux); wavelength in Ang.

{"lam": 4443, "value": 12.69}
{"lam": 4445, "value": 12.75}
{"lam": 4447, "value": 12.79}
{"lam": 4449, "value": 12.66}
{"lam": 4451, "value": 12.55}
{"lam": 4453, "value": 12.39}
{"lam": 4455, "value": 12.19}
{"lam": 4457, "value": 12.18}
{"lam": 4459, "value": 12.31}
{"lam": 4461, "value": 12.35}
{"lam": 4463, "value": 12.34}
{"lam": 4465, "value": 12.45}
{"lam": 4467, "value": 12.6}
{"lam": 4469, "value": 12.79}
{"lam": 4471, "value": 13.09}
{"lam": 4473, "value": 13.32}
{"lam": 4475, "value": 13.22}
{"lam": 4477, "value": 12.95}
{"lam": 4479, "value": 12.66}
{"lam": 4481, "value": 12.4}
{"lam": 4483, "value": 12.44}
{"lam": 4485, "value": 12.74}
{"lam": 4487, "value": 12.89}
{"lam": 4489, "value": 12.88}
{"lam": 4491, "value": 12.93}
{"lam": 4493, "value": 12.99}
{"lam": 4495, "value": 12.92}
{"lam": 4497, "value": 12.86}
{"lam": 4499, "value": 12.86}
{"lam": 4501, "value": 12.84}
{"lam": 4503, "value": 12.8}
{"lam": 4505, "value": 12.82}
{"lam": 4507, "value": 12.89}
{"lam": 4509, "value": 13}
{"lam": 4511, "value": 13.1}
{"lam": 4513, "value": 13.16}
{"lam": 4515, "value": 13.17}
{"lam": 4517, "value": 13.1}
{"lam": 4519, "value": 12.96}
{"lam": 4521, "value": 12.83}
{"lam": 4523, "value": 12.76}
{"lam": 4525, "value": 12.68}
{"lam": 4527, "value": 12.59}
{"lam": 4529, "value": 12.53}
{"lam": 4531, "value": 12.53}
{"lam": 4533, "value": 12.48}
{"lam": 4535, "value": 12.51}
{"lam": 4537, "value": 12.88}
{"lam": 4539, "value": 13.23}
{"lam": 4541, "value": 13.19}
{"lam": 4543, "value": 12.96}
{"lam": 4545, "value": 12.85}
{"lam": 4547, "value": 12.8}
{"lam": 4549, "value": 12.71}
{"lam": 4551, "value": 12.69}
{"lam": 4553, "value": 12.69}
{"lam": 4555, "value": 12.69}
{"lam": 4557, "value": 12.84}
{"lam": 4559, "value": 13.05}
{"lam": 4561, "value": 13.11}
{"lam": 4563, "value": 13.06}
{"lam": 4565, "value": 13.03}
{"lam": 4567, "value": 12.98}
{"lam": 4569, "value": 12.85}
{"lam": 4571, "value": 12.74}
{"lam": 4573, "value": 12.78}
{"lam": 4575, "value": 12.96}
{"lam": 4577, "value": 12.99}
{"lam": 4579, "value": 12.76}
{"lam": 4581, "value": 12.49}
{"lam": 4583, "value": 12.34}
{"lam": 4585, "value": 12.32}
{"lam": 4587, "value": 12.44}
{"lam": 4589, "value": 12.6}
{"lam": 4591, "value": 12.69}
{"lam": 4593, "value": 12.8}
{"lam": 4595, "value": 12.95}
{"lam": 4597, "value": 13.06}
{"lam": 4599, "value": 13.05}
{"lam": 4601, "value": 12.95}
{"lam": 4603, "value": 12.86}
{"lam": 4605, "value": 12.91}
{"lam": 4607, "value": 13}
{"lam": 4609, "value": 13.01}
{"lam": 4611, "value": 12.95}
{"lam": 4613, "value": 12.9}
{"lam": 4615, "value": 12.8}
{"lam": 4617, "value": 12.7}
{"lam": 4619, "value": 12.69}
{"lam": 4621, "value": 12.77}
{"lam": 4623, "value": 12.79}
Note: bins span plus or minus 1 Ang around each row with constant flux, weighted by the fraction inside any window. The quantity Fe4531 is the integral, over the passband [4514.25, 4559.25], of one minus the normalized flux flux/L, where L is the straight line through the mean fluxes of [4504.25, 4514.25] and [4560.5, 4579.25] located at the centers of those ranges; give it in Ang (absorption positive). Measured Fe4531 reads 0.6 Ang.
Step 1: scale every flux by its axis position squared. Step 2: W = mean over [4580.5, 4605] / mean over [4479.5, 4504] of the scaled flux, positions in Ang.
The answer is 1.0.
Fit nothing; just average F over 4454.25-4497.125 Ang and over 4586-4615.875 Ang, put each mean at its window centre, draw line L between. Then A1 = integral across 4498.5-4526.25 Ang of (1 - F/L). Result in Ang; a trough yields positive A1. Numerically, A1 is -0.4 Ang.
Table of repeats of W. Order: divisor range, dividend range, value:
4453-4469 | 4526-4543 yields 1.06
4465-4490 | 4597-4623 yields 1.07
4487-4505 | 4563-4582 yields 1.03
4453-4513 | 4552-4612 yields 1.05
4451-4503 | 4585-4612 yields 1.07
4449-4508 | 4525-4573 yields 1.04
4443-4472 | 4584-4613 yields 1.09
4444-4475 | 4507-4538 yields 1.05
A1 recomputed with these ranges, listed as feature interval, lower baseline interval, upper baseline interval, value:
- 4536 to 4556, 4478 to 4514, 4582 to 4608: -0.10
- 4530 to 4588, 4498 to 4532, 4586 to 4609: 0.29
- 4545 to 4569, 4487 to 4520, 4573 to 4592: -0.27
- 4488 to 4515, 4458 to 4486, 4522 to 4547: -0.44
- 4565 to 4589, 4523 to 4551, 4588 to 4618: 0.24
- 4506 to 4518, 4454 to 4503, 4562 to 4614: -0.30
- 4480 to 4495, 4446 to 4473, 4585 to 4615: -0.19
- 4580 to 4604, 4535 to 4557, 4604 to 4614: 0.40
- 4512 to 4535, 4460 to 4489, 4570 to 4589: -0.17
